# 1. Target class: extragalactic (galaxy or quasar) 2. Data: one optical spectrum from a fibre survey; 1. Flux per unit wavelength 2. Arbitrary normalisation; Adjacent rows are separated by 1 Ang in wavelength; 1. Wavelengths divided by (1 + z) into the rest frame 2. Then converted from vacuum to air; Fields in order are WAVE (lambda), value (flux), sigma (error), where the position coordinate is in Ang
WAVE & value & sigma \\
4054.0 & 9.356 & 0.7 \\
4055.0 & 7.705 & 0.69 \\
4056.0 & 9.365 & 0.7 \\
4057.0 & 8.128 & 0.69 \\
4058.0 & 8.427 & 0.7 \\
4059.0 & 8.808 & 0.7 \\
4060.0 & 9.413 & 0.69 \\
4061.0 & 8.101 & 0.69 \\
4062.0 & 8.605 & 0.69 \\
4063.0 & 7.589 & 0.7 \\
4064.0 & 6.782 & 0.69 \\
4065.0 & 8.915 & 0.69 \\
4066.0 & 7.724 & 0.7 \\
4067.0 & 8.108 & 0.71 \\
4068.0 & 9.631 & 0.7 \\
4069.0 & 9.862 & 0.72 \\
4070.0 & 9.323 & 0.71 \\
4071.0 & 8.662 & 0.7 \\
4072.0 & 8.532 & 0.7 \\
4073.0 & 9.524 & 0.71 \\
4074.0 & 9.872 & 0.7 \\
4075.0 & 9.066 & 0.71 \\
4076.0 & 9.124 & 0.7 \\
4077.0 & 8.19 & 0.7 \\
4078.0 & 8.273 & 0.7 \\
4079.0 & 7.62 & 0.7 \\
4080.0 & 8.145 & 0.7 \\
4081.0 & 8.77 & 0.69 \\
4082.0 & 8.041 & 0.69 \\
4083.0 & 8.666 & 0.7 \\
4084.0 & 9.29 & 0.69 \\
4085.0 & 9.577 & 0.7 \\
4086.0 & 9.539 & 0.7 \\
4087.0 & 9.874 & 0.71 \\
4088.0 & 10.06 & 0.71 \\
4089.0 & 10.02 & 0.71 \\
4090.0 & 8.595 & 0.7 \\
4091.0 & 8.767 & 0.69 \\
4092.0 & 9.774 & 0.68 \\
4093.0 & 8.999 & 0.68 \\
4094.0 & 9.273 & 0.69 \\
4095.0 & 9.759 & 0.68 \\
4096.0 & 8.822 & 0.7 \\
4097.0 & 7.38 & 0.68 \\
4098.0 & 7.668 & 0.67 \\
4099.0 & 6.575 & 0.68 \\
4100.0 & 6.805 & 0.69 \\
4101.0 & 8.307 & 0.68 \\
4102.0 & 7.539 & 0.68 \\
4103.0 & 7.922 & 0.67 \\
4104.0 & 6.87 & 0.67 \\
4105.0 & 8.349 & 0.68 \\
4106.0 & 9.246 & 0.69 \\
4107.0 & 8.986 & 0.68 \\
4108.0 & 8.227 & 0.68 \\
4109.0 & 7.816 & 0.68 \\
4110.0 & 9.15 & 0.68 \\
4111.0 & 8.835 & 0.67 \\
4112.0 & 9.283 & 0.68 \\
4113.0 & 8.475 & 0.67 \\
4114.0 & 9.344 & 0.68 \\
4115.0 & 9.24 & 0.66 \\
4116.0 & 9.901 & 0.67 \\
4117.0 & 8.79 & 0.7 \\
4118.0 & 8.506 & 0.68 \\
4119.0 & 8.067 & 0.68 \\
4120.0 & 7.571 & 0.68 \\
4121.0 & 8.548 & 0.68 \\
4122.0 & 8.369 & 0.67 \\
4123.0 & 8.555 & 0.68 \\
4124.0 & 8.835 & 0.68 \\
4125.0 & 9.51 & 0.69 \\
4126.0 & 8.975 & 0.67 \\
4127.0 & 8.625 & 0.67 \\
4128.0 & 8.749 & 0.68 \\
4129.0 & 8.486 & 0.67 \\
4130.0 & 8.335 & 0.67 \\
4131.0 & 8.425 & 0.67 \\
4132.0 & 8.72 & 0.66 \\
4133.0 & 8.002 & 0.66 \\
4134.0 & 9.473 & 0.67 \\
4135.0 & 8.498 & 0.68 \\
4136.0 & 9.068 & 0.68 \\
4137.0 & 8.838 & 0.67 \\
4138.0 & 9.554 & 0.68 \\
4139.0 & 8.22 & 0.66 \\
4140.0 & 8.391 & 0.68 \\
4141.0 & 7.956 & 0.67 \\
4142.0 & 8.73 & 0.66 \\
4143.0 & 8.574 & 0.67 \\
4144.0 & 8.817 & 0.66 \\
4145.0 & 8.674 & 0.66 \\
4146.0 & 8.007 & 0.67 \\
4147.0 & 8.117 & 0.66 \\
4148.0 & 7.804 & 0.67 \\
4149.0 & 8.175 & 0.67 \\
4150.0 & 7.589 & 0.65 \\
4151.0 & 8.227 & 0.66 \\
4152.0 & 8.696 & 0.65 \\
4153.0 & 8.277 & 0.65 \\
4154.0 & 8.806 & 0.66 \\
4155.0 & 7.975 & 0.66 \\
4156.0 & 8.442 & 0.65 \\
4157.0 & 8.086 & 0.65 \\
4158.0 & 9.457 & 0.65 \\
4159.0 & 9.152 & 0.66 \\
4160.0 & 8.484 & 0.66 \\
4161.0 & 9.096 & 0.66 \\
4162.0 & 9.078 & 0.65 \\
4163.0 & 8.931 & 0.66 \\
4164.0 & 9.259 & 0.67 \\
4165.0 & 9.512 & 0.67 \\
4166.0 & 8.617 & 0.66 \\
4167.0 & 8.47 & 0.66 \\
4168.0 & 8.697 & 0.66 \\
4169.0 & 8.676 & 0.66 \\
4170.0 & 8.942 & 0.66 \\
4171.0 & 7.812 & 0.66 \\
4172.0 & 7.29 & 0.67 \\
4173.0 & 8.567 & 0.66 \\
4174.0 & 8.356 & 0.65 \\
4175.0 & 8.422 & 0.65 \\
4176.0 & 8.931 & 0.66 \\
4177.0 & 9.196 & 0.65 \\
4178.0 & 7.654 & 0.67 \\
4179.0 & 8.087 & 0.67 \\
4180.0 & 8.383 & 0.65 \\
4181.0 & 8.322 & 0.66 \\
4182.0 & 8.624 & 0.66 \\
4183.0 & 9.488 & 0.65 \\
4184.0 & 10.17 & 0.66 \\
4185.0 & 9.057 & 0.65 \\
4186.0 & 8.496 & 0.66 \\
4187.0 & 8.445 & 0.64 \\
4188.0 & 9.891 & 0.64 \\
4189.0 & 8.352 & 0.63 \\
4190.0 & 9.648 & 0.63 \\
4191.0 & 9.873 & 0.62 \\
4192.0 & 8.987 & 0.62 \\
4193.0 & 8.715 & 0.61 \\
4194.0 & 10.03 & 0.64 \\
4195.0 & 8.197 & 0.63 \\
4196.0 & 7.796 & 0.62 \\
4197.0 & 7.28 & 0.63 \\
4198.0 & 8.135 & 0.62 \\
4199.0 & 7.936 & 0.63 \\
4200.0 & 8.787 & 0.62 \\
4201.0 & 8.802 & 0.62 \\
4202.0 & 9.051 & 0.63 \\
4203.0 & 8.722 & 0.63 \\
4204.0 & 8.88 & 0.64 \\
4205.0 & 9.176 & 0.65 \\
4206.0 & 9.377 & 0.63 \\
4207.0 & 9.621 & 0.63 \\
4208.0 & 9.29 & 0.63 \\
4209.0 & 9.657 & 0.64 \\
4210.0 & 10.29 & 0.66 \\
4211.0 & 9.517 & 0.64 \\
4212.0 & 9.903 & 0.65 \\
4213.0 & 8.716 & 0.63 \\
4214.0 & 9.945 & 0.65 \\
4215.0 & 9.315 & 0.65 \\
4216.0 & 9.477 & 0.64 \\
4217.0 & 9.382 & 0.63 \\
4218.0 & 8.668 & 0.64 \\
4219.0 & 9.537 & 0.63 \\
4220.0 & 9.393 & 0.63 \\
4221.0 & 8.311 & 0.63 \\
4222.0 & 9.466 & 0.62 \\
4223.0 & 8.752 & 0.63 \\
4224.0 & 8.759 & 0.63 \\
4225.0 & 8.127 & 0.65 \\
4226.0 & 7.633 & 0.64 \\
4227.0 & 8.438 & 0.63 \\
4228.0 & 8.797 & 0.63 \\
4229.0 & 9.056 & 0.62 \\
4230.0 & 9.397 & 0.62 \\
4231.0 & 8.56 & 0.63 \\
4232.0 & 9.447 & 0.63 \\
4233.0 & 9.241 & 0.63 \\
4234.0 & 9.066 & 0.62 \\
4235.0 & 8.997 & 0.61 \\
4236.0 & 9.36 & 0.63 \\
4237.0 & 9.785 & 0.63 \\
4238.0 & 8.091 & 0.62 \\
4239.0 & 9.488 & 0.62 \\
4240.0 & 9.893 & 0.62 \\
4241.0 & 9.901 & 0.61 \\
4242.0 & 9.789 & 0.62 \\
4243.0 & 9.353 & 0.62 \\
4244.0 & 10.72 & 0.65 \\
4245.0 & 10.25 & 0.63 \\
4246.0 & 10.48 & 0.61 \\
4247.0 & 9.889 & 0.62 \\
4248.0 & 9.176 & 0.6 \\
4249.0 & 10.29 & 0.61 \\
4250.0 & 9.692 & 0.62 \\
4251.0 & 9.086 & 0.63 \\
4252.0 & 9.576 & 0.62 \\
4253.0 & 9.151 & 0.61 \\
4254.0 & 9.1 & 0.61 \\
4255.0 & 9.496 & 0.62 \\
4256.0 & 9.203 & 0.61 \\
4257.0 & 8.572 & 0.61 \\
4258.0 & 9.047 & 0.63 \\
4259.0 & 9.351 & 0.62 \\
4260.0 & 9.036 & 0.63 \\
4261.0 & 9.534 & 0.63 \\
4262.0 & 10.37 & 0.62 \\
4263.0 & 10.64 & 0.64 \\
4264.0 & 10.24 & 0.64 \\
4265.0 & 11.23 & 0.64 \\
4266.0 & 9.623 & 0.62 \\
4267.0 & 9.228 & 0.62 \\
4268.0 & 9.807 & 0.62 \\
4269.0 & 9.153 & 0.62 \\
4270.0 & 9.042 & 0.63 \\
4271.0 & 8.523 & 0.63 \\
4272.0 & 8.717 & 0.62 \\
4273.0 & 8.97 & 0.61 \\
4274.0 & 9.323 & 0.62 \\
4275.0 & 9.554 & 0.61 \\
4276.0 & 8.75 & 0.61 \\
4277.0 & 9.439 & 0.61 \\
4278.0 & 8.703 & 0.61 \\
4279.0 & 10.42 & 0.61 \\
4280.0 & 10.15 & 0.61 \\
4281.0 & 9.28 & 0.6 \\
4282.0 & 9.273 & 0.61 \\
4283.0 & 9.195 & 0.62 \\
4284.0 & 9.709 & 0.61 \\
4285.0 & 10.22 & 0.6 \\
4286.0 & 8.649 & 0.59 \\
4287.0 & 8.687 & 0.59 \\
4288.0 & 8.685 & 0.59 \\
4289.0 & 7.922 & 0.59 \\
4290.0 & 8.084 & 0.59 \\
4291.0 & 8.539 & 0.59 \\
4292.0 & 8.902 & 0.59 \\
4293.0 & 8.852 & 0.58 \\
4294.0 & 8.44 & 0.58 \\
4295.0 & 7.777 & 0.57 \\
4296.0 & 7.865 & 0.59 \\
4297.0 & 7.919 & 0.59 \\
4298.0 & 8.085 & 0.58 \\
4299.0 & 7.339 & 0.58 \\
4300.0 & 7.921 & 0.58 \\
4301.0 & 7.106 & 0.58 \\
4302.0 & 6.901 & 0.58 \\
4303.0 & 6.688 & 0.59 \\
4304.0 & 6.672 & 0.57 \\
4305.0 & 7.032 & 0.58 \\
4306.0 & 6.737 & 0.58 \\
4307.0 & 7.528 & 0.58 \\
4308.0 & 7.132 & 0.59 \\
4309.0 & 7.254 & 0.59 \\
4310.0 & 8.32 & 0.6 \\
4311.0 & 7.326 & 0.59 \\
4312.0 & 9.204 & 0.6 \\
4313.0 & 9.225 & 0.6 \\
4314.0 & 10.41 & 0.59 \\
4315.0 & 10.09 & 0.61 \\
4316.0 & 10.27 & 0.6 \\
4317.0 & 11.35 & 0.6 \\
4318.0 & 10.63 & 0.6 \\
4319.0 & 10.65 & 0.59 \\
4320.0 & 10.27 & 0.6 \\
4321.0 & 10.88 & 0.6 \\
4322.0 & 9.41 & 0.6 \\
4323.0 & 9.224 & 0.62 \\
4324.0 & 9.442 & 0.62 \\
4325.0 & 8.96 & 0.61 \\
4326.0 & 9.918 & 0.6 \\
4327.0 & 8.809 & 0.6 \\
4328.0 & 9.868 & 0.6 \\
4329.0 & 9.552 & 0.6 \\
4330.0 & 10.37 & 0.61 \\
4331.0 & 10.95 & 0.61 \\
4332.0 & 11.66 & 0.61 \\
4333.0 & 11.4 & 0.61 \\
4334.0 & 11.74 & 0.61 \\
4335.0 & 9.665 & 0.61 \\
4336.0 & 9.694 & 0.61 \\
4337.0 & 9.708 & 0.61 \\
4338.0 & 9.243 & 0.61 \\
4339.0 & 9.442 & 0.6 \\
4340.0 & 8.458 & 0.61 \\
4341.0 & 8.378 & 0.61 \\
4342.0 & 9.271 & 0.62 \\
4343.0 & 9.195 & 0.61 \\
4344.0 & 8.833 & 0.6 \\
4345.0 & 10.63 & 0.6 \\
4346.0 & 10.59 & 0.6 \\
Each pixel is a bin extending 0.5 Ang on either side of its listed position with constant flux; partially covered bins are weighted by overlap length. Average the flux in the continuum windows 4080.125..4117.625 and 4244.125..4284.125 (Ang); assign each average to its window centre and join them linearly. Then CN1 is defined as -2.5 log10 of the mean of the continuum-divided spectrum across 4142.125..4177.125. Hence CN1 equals 0.06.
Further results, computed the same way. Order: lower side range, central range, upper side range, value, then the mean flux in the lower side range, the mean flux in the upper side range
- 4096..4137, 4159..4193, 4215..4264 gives 0.01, 8.46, 9.32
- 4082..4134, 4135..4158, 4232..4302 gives 0.05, 8.67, 9.19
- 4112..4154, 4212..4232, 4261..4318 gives -0.03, 8.59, 8.82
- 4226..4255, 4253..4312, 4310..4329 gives 0.10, 9.4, 9.73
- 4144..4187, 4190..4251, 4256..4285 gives -0.02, 8.58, 9.47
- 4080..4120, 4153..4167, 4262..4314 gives -0.02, 8.67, 8.66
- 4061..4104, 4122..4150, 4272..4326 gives 0.01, 8.63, 8.79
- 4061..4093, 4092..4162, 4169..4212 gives 0.04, 8.85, 8.83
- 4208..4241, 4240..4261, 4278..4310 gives -0.09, 9.15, 8.23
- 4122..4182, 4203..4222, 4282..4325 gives -0.09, 8.57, 8.64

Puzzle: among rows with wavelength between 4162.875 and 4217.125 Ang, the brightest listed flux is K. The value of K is 10.29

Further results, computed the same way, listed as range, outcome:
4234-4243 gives 9.901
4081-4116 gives 10.06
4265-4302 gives 11.23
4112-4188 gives 10.17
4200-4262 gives 10.72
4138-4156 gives 9.554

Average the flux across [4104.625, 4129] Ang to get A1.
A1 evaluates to 8.74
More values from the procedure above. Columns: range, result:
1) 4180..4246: 9.11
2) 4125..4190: 8.63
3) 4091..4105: 8.16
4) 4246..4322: 9.01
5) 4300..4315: 7.77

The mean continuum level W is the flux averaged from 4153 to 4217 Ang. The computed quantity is 8.86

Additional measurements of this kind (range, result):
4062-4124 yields 8.64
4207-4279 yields 9.36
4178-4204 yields 8.75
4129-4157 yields 8.45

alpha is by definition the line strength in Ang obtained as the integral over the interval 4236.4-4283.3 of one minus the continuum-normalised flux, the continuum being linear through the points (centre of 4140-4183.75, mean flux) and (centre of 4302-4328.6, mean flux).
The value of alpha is -3.9 Ang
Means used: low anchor 8.53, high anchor 8.94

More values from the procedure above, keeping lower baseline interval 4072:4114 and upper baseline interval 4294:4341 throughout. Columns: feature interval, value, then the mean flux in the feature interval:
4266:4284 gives -0.7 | 9.29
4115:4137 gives 0.1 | 8.68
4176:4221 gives -0.8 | 9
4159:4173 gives 0.1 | 8.69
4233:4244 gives -0.6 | 9.43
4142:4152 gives 0.6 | 8.27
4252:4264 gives -0.7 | 9.45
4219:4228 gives 0.2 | 8.67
